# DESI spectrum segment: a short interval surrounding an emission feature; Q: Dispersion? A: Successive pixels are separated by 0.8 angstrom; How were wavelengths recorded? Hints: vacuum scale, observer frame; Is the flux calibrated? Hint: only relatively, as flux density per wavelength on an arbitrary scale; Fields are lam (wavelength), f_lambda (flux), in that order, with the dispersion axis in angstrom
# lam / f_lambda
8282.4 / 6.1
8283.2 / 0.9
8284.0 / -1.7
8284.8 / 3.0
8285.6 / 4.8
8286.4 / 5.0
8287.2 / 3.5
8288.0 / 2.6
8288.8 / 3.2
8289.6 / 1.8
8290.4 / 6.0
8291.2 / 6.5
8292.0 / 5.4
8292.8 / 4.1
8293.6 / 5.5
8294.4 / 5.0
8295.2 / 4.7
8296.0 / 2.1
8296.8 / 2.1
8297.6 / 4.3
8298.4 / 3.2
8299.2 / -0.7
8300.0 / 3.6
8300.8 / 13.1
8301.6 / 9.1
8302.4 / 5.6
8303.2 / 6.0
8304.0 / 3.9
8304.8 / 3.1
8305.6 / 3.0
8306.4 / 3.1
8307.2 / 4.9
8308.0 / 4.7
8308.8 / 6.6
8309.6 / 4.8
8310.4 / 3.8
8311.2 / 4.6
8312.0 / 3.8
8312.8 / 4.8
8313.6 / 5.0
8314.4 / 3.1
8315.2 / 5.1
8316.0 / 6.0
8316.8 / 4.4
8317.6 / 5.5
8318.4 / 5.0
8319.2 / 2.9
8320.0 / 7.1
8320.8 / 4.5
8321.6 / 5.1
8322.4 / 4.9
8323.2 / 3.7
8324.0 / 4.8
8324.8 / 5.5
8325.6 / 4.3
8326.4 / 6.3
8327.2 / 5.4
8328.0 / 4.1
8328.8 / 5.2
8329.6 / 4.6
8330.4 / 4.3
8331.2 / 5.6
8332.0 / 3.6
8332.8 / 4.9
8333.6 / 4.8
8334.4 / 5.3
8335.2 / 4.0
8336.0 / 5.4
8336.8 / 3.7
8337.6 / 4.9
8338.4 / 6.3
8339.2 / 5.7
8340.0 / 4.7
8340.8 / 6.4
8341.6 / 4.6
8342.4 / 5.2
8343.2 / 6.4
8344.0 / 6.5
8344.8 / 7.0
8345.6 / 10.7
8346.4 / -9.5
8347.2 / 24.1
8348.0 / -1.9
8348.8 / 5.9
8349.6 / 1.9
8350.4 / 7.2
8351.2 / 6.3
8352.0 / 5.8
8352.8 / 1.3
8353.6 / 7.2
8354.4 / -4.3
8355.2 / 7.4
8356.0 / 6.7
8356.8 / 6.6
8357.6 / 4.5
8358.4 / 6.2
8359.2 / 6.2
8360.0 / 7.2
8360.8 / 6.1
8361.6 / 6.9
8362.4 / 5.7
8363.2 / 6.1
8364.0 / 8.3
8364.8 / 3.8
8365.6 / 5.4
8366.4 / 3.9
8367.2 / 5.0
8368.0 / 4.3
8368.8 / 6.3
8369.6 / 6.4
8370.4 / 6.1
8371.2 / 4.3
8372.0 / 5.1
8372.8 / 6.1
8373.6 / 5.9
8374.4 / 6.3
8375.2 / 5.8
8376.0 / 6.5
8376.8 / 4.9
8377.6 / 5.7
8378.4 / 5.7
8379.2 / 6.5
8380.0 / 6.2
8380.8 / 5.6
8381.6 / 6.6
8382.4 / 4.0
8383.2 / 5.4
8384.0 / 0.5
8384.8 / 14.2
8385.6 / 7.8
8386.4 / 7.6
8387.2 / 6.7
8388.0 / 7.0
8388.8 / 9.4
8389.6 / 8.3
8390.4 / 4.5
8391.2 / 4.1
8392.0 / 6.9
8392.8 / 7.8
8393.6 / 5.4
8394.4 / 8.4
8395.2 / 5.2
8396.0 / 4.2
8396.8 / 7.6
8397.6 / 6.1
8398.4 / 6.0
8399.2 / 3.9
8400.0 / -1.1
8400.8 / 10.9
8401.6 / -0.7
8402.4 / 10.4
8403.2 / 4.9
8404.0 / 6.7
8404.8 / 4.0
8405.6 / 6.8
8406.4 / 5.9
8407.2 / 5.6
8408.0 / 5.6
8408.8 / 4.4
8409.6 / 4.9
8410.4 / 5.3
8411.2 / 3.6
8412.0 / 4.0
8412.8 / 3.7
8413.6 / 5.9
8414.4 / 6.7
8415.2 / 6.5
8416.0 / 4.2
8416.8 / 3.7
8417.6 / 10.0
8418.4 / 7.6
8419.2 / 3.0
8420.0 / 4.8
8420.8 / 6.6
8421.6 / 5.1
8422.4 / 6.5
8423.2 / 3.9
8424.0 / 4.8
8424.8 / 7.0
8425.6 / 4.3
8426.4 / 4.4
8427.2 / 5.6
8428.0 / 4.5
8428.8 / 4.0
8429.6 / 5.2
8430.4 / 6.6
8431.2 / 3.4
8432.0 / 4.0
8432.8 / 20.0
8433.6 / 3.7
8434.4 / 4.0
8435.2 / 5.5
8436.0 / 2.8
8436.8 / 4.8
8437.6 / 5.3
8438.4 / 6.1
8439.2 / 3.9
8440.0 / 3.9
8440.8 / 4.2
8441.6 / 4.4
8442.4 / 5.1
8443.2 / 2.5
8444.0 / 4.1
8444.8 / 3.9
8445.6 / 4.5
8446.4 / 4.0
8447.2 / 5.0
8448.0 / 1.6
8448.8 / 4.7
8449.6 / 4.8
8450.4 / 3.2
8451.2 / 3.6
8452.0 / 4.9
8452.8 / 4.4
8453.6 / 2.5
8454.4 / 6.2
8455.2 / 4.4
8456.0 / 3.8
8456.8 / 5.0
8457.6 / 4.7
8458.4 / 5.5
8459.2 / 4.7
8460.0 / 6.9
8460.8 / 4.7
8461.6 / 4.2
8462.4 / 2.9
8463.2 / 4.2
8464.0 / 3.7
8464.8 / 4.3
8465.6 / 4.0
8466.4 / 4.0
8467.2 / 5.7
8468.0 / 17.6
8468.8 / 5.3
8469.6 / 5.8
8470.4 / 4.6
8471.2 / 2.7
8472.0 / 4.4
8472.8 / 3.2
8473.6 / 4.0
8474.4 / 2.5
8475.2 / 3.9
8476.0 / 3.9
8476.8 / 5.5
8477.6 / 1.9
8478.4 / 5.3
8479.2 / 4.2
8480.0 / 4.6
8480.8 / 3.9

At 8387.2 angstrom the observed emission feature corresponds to C III] 1909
